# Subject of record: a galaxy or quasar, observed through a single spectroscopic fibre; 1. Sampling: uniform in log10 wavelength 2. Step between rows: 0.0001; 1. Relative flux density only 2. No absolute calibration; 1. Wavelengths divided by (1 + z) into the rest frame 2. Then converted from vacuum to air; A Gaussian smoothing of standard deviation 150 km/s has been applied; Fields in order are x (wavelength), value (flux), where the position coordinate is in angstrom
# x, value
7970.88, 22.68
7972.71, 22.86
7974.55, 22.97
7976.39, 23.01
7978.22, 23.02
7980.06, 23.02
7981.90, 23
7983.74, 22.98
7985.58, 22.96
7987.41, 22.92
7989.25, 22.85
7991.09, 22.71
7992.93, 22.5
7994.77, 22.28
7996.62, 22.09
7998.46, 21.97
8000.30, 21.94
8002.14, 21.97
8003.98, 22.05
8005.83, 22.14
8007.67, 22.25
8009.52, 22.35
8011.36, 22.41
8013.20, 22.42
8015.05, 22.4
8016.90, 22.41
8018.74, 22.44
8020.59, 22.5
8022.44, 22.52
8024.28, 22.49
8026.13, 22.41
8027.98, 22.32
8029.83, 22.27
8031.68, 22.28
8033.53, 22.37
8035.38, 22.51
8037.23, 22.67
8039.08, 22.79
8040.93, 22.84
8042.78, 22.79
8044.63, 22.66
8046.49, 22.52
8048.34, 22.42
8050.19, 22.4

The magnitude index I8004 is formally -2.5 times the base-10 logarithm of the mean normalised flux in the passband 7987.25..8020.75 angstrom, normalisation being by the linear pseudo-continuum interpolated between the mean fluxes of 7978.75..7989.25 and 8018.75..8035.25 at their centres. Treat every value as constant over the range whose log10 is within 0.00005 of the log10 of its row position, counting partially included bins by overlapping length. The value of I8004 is 0.02 mag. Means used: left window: 23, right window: 22.4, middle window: 22.3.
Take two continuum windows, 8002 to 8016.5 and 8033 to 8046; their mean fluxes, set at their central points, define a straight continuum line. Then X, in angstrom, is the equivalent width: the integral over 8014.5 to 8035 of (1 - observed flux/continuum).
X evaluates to 0.06 angstrom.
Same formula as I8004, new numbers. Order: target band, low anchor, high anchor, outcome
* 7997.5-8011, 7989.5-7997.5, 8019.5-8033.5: 0.01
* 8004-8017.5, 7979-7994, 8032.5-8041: 0.02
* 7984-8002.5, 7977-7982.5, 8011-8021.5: 0.02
